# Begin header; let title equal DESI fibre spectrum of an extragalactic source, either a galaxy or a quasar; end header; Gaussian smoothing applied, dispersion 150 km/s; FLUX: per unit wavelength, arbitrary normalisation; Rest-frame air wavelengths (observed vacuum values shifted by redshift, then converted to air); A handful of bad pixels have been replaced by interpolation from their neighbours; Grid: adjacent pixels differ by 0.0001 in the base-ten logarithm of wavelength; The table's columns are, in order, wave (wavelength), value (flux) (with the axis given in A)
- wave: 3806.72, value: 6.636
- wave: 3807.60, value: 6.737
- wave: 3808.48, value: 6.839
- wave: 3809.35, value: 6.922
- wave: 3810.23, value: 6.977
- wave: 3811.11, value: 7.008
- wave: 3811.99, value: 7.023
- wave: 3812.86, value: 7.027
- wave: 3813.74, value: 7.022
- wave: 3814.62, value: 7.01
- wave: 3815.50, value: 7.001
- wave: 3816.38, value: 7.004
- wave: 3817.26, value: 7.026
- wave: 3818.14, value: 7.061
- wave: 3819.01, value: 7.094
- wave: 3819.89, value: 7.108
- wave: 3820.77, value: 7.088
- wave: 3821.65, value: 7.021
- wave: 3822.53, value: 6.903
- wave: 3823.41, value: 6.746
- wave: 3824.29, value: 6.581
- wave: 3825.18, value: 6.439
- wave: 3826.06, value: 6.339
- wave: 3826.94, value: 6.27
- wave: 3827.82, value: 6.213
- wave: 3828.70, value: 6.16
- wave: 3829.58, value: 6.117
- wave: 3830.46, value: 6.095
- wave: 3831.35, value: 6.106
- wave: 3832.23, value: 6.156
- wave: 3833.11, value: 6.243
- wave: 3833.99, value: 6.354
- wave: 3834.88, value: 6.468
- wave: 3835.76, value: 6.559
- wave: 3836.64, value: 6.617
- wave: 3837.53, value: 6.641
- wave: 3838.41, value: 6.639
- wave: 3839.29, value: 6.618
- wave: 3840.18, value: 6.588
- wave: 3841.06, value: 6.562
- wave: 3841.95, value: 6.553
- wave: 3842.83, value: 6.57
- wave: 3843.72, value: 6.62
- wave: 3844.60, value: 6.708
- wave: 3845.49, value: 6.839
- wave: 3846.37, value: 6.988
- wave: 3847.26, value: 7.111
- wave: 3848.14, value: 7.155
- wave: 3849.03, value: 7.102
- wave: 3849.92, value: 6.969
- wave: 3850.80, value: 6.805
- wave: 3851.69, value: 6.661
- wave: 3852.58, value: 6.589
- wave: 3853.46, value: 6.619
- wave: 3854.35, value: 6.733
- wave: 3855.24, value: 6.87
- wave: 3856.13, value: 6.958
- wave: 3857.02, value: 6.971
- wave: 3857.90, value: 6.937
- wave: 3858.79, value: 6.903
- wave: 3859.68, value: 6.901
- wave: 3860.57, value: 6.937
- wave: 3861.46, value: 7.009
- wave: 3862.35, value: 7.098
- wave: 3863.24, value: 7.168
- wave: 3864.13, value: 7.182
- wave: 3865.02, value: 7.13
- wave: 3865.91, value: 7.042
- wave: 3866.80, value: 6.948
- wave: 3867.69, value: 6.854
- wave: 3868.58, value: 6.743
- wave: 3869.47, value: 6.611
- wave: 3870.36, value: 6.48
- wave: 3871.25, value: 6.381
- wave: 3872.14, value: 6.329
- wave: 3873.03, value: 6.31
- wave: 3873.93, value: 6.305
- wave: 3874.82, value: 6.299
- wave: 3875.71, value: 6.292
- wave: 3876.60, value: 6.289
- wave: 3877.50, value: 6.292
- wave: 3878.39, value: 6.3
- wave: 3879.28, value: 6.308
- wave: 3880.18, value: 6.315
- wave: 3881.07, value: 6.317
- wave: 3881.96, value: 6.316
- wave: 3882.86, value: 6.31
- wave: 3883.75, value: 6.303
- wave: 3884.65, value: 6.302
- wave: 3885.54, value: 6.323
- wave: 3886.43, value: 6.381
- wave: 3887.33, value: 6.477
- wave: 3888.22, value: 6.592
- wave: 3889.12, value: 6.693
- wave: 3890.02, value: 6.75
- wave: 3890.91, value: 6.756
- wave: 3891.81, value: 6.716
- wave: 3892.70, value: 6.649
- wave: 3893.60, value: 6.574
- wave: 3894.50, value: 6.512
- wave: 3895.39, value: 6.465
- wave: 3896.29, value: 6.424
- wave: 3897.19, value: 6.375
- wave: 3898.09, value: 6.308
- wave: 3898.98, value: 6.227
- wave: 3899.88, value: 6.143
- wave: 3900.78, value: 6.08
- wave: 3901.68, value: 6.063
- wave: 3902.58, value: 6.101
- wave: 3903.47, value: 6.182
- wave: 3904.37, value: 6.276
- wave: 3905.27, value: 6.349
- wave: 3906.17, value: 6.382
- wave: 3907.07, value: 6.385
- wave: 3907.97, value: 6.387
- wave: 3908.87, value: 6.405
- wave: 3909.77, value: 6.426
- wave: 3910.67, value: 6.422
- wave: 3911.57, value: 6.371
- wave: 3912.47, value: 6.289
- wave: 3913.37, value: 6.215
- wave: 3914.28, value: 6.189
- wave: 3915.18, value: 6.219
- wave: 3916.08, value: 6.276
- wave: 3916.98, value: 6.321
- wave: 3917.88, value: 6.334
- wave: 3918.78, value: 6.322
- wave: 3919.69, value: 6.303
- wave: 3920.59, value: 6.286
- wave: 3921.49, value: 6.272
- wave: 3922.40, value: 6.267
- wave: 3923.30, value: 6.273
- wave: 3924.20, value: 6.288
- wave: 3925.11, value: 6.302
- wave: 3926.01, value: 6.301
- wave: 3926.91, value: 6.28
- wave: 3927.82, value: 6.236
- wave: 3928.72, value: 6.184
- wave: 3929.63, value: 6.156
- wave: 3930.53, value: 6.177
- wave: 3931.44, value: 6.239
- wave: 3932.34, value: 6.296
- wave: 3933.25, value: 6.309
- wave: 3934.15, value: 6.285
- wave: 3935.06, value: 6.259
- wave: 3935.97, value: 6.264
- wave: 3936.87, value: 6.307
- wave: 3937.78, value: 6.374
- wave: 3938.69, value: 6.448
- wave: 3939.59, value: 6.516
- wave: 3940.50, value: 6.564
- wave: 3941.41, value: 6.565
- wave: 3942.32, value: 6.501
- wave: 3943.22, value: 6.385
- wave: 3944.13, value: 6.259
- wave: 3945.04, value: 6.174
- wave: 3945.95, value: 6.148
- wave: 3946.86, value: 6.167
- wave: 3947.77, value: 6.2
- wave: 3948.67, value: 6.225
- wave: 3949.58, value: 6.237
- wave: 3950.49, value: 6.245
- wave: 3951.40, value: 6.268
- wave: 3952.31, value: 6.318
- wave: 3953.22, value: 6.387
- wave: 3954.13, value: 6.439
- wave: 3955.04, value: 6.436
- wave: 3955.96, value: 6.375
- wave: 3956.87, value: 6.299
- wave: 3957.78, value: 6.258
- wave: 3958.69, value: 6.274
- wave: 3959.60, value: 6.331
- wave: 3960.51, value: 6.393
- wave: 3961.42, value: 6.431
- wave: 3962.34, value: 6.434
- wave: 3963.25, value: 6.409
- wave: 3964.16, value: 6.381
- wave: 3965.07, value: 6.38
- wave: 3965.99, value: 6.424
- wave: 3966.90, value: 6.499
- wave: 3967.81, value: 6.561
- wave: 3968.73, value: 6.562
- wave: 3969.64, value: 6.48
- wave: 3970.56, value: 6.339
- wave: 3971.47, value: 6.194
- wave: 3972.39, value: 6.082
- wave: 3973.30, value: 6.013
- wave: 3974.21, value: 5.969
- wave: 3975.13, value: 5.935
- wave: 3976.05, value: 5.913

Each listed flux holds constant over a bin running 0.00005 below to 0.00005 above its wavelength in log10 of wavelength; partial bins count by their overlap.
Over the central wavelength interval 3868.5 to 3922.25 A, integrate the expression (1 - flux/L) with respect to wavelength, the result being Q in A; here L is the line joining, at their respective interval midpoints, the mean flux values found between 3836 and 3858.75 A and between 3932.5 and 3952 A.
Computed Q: 1.49 A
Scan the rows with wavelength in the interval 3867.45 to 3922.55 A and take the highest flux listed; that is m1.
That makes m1 6.854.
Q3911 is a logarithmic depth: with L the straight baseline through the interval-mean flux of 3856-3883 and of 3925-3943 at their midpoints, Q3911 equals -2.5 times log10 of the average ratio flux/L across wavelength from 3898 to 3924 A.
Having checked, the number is 0.03 mag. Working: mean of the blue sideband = 6.65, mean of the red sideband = 6.33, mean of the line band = 6.28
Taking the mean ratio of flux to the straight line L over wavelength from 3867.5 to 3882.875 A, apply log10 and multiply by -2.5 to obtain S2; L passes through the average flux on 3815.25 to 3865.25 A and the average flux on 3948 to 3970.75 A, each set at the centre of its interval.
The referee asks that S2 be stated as 0.040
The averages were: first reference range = 6.73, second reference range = 6.37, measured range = 6.39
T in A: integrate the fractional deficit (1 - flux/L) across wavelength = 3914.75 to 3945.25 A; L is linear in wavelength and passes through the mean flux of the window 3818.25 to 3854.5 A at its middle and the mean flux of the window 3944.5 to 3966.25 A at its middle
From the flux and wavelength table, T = 0.3 A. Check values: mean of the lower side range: 6.63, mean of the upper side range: 6.32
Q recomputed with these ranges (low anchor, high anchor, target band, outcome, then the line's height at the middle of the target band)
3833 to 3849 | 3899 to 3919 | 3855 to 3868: -0.87 A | 6.56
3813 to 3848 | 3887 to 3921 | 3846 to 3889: -1.02 A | 6.51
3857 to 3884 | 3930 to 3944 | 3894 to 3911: 0.50 A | 6.5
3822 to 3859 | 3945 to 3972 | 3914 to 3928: 0.33 A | 6.43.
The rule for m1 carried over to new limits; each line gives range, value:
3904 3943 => 6.565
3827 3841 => 6.641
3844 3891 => 7.182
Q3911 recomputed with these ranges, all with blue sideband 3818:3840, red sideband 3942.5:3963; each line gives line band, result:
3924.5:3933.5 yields 0.02 mag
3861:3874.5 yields -0.05 mag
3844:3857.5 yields -0.06 mag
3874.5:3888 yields 0.02 mag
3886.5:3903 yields 0.00 mag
